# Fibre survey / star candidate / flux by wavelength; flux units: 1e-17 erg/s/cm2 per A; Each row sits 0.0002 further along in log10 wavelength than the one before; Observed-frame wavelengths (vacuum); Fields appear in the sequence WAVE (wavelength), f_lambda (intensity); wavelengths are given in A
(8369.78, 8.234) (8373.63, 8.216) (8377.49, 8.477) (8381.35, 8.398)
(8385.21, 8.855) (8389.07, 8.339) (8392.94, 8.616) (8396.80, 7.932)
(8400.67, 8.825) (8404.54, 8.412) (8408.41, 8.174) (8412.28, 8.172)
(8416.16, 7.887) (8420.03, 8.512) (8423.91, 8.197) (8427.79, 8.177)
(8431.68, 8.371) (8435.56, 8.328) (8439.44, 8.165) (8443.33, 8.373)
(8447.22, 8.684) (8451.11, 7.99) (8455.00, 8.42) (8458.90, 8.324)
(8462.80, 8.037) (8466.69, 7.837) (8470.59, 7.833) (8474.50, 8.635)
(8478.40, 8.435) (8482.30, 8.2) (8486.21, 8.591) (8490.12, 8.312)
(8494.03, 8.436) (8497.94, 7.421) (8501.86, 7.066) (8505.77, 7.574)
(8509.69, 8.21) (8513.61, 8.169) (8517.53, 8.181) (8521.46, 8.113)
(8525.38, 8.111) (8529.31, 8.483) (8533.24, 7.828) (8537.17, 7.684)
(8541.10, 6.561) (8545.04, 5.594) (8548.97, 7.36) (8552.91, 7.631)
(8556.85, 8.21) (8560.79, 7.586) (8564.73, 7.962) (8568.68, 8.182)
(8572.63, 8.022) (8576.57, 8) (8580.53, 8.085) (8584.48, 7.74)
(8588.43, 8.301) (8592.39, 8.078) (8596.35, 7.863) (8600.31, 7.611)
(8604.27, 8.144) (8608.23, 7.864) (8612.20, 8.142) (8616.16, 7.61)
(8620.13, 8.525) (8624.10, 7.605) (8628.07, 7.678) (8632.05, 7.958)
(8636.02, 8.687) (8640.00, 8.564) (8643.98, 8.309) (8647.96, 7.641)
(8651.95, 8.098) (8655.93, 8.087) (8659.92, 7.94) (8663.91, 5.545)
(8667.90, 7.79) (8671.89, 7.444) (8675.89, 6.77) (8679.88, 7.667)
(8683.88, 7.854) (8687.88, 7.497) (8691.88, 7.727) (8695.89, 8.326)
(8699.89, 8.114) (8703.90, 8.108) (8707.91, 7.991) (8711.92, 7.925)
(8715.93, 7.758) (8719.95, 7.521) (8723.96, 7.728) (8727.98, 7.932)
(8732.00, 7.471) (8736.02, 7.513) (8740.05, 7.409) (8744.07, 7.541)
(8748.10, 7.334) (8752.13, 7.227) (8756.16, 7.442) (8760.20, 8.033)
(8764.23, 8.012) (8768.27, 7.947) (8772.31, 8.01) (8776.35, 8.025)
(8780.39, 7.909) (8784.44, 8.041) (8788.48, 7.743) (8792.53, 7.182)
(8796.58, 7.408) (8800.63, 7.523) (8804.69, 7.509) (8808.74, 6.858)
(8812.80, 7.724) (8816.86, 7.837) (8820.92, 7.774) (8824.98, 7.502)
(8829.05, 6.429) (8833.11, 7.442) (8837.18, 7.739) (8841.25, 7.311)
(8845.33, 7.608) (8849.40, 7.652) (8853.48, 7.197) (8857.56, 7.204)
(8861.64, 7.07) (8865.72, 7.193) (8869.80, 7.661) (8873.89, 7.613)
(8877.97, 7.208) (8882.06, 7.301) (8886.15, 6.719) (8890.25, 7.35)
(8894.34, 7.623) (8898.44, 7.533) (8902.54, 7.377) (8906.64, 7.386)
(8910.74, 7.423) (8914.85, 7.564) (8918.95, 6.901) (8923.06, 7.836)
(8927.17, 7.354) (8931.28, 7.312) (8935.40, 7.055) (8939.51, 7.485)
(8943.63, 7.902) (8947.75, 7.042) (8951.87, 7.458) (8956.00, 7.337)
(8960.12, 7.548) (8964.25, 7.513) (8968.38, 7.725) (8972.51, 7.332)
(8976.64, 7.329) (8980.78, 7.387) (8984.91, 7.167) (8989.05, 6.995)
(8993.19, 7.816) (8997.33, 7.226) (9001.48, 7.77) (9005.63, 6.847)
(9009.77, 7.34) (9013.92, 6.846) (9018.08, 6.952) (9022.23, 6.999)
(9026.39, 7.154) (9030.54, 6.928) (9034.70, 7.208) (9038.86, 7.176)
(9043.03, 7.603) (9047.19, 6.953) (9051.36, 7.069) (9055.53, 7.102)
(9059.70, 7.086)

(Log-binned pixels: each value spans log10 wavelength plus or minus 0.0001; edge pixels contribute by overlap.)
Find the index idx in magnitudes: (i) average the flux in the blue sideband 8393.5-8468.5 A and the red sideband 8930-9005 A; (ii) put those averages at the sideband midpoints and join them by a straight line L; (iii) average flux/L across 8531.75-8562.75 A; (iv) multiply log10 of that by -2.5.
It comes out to 0.11 mag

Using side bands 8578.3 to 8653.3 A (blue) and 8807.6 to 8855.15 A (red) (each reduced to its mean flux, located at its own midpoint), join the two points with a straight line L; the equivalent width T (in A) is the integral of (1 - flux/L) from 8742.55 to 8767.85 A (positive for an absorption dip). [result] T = 0.1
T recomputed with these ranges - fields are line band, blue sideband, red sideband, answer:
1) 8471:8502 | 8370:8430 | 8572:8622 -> 0.0 A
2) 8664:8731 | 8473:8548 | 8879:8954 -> -0.5 A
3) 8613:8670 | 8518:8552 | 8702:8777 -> -1.8 A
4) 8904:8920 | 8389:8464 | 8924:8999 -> 0.3 A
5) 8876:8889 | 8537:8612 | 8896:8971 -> 0.7 A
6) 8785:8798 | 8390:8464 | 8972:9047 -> 0.2 A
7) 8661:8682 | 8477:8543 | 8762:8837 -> 1.8 A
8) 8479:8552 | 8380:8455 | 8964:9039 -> 3.4 A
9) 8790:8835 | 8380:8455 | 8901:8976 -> 1.5 A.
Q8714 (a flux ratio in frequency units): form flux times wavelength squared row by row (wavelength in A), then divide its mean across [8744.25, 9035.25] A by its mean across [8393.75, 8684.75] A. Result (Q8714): 1.01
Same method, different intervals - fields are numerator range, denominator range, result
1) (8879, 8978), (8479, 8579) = 1.03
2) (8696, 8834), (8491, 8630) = 1.03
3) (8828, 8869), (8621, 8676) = 0.99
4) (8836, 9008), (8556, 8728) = 1.00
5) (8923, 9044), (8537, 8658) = 1.02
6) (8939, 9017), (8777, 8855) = 1.02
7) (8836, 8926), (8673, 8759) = 1.00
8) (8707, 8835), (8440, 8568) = 1.02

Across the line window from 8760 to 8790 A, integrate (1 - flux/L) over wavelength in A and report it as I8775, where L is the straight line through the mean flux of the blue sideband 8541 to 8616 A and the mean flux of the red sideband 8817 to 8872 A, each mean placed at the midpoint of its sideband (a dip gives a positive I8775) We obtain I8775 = -1.9 A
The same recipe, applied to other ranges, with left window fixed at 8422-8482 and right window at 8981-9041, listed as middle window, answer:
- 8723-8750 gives 0.53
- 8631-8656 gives -1.03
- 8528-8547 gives 2.12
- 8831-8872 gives 0.44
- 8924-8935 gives -0.01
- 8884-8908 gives 0.23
